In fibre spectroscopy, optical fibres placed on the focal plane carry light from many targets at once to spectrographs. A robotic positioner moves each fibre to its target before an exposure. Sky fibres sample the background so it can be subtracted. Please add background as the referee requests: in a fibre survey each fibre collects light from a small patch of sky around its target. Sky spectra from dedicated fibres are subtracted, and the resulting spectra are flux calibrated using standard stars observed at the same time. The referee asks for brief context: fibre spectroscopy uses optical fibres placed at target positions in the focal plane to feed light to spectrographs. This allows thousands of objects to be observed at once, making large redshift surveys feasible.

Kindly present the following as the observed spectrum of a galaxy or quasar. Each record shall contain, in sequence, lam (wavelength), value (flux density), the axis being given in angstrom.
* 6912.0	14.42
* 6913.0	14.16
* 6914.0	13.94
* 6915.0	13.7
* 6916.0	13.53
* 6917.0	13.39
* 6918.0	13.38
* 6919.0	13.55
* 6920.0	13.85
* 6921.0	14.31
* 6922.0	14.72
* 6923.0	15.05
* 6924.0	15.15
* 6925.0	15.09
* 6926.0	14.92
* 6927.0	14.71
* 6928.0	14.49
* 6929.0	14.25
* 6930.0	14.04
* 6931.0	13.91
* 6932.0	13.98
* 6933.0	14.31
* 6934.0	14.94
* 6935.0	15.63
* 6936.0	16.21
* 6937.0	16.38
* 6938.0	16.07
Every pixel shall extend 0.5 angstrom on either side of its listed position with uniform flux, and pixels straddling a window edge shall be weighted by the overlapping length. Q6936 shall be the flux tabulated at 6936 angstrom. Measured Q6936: 16.21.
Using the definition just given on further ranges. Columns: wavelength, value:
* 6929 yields 14.25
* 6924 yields 15.15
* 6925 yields 15.09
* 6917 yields 13.39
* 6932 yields 13.98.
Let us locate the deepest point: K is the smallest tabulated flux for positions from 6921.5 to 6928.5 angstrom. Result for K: 14.49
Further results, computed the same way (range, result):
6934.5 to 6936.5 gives 15.63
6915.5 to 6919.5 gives 13.38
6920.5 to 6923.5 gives 14.31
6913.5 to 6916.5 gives 13.53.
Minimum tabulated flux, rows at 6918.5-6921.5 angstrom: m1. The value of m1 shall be 13.55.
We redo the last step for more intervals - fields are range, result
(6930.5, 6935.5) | 13.91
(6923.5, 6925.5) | 15.09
